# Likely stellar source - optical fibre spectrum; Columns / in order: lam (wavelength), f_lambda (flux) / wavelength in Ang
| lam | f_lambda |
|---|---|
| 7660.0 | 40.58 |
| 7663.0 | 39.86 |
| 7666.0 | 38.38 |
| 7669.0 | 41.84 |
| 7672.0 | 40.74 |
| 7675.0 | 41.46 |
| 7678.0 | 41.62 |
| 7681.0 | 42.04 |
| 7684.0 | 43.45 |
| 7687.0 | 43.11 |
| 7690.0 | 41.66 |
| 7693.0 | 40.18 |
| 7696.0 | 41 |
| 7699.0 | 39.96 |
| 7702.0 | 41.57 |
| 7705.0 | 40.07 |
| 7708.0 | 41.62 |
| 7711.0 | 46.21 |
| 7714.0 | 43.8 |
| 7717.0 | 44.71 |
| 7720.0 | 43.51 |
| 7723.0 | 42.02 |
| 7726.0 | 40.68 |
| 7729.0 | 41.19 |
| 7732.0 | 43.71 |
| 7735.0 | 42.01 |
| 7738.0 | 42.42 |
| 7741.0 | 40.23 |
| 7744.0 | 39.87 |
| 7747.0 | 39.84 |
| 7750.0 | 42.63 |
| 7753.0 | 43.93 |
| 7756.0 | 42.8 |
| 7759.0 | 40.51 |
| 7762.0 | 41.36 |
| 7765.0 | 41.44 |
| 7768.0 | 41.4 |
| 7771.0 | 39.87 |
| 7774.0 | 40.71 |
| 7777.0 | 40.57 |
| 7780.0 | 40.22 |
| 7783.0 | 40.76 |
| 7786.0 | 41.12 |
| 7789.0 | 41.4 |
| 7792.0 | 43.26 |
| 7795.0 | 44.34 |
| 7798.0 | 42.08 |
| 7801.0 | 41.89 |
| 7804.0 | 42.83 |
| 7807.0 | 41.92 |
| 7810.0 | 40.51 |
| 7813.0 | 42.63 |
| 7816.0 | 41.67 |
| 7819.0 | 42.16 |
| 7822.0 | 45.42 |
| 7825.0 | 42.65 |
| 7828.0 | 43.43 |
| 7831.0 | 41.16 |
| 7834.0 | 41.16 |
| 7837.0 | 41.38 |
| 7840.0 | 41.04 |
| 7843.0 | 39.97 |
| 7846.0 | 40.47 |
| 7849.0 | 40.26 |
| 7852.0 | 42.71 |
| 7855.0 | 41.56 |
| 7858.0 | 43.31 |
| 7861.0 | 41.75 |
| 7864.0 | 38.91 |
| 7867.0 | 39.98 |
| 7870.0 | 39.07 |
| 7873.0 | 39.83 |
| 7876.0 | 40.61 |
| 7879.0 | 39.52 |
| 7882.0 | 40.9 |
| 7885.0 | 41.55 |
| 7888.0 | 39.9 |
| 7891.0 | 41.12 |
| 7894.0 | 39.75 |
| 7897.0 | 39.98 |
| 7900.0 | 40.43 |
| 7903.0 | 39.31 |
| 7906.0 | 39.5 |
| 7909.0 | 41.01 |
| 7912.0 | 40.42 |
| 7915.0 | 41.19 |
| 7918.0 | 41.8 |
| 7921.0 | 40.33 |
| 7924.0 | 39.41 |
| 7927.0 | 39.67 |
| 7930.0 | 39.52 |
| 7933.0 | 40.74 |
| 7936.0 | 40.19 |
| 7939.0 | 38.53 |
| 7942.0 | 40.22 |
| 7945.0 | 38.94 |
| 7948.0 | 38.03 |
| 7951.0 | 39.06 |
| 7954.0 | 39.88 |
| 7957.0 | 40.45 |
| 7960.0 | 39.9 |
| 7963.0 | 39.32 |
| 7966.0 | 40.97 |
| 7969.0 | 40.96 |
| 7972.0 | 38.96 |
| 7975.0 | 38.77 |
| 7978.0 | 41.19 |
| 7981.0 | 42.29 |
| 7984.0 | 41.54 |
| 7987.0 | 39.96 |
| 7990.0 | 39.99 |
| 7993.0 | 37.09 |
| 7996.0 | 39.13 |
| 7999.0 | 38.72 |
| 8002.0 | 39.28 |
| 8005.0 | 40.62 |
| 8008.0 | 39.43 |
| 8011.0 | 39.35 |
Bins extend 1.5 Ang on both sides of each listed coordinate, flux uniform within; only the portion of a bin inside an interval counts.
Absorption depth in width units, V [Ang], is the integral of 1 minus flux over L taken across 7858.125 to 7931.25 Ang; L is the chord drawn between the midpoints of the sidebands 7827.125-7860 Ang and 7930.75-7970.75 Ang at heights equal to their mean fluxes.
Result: 0.66 Ang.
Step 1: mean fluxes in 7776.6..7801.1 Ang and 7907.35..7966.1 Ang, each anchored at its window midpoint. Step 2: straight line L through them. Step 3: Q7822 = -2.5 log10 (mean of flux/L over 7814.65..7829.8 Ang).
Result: -0.04 mag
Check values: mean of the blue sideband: 41.8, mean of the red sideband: 40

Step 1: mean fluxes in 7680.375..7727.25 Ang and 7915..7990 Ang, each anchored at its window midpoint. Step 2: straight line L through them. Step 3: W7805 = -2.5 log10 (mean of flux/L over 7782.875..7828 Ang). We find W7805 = -0.03 mag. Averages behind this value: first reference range 42.2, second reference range 40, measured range 42.4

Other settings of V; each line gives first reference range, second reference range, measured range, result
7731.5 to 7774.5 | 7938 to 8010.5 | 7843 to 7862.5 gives -0.4 Ang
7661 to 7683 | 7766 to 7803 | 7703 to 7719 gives -0.8 Ang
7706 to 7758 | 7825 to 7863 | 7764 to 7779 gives 0.5 Ang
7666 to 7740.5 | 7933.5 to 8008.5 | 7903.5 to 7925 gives -0.1 Ang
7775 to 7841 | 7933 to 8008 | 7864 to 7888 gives 0.6 Ang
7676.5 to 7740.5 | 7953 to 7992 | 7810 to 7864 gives -0.7 Ang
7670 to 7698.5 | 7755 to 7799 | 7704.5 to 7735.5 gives -0.9 Ang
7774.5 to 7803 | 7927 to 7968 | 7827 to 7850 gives 0.0 Ang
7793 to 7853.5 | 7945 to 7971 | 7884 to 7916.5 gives 0.3 Ang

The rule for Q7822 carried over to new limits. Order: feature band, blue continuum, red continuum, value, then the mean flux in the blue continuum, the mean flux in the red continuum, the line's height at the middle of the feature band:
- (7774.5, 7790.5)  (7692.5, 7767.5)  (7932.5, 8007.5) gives 0.02 mag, 41.9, 39.8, 41.4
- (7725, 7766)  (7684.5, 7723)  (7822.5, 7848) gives 0.01 mag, 42.3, 41.5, 42.1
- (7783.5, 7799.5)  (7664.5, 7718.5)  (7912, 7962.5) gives -0.03 mag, 41.9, 39.9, 41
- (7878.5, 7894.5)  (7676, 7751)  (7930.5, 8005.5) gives 0.00 mag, 42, 39.8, 40.5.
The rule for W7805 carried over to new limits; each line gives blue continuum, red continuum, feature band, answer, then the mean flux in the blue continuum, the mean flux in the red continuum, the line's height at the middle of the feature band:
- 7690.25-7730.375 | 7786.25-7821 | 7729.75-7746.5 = 0.01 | 42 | 42.2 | 42.1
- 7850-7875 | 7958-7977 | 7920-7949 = 0.02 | 40.9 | 39.9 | 40.2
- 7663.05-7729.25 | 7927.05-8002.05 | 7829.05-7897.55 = 0.00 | 41.8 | 39.8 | 40.5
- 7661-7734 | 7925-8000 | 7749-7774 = -0.01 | 41.8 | 39.8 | 41.3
